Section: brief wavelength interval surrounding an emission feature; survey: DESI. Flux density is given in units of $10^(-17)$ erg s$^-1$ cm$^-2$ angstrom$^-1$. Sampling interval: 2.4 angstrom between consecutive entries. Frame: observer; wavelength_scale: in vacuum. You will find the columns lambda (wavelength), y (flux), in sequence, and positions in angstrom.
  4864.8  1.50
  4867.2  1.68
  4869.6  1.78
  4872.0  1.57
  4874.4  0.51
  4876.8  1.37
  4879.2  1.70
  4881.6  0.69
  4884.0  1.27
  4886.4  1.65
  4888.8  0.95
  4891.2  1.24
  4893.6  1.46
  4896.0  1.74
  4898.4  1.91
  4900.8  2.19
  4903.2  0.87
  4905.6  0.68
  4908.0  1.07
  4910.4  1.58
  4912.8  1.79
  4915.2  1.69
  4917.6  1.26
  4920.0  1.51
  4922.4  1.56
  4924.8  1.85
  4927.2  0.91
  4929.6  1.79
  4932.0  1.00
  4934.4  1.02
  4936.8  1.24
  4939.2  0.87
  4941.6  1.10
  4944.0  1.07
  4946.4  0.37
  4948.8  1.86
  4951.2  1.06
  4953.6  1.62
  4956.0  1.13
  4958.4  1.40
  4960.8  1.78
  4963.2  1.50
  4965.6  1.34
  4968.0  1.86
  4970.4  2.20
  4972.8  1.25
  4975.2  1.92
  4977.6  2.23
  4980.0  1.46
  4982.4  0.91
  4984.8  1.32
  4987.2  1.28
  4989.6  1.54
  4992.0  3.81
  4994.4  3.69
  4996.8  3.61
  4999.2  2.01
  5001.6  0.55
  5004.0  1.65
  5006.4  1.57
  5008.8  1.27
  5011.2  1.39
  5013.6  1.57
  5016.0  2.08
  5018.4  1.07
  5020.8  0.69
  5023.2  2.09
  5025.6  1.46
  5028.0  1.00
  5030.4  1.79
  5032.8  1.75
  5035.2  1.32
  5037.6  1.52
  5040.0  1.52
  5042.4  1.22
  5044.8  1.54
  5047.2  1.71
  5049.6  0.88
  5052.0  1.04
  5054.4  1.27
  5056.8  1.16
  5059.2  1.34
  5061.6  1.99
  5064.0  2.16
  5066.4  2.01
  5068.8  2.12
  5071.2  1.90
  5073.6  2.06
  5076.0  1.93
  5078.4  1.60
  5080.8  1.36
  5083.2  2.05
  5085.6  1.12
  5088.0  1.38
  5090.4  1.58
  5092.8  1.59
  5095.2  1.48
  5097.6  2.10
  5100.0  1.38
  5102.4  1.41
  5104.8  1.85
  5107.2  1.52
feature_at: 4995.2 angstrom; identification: [O II]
